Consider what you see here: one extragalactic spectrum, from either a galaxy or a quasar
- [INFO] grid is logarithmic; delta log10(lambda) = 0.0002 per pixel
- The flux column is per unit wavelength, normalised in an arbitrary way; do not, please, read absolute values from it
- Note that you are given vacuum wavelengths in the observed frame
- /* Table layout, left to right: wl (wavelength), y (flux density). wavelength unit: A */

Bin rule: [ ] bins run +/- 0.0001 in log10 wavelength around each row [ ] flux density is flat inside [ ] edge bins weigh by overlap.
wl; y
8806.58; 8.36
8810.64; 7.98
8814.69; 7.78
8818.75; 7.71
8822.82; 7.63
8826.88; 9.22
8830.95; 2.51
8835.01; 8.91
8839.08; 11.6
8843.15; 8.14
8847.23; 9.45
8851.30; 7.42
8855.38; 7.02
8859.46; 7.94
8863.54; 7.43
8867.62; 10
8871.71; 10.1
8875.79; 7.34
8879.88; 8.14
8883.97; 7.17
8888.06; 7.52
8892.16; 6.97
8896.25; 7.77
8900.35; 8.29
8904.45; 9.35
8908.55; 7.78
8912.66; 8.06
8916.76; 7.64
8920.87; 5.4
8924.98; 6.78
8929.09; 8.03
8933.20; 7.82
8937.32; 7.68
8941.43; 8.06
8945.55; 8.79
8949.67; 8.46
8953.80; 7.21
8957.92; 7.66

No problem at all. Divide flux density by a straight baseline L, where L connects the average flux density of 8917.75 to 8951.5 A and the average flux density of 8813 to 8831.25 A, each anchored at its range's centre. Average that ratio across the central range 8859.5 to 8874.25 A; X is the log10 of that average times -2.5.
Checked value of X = -0.196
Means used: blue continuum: 7.37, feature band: 8.95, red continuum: 7.62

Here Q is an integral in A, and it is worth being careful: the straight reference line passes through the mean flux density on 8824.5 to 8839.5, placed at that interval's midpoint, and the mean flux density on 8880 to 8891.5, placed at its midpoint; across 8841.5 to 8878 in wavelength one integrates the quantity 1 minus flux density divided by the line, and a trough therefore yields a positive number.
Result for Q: -3.7 A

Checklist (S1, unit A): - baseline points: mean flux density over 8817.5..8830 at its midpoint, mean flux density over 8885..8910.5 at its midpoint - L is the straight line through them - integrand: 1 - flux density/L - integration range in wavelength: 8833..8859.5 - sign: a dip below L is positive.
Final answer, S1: -3.1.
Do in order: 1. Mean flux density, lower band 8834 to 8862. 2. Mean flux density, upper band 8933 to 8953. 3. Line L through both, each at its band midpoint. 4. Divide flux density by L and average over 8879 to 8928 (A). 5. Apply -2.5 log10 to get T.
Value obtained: 0.10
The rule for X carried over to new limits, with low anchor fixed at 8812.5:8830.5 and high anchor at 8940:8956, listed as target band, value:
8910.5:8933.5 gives 0.11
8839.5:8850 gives -0.19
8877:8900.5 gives 0.04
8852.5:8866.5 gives 0.02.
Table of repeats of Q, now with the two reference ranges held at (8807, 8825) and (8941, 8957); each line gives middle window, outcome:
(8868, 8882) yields -1.30 A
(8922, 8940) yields 1.30 A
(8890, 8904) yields 0.23 A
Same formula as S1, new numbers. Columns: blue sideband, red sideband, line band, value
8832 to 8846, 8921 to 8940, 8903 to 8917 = -0.9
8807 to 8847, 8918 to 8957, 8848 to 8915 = -2.0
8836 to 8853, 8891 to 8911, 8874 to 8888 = 1.5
